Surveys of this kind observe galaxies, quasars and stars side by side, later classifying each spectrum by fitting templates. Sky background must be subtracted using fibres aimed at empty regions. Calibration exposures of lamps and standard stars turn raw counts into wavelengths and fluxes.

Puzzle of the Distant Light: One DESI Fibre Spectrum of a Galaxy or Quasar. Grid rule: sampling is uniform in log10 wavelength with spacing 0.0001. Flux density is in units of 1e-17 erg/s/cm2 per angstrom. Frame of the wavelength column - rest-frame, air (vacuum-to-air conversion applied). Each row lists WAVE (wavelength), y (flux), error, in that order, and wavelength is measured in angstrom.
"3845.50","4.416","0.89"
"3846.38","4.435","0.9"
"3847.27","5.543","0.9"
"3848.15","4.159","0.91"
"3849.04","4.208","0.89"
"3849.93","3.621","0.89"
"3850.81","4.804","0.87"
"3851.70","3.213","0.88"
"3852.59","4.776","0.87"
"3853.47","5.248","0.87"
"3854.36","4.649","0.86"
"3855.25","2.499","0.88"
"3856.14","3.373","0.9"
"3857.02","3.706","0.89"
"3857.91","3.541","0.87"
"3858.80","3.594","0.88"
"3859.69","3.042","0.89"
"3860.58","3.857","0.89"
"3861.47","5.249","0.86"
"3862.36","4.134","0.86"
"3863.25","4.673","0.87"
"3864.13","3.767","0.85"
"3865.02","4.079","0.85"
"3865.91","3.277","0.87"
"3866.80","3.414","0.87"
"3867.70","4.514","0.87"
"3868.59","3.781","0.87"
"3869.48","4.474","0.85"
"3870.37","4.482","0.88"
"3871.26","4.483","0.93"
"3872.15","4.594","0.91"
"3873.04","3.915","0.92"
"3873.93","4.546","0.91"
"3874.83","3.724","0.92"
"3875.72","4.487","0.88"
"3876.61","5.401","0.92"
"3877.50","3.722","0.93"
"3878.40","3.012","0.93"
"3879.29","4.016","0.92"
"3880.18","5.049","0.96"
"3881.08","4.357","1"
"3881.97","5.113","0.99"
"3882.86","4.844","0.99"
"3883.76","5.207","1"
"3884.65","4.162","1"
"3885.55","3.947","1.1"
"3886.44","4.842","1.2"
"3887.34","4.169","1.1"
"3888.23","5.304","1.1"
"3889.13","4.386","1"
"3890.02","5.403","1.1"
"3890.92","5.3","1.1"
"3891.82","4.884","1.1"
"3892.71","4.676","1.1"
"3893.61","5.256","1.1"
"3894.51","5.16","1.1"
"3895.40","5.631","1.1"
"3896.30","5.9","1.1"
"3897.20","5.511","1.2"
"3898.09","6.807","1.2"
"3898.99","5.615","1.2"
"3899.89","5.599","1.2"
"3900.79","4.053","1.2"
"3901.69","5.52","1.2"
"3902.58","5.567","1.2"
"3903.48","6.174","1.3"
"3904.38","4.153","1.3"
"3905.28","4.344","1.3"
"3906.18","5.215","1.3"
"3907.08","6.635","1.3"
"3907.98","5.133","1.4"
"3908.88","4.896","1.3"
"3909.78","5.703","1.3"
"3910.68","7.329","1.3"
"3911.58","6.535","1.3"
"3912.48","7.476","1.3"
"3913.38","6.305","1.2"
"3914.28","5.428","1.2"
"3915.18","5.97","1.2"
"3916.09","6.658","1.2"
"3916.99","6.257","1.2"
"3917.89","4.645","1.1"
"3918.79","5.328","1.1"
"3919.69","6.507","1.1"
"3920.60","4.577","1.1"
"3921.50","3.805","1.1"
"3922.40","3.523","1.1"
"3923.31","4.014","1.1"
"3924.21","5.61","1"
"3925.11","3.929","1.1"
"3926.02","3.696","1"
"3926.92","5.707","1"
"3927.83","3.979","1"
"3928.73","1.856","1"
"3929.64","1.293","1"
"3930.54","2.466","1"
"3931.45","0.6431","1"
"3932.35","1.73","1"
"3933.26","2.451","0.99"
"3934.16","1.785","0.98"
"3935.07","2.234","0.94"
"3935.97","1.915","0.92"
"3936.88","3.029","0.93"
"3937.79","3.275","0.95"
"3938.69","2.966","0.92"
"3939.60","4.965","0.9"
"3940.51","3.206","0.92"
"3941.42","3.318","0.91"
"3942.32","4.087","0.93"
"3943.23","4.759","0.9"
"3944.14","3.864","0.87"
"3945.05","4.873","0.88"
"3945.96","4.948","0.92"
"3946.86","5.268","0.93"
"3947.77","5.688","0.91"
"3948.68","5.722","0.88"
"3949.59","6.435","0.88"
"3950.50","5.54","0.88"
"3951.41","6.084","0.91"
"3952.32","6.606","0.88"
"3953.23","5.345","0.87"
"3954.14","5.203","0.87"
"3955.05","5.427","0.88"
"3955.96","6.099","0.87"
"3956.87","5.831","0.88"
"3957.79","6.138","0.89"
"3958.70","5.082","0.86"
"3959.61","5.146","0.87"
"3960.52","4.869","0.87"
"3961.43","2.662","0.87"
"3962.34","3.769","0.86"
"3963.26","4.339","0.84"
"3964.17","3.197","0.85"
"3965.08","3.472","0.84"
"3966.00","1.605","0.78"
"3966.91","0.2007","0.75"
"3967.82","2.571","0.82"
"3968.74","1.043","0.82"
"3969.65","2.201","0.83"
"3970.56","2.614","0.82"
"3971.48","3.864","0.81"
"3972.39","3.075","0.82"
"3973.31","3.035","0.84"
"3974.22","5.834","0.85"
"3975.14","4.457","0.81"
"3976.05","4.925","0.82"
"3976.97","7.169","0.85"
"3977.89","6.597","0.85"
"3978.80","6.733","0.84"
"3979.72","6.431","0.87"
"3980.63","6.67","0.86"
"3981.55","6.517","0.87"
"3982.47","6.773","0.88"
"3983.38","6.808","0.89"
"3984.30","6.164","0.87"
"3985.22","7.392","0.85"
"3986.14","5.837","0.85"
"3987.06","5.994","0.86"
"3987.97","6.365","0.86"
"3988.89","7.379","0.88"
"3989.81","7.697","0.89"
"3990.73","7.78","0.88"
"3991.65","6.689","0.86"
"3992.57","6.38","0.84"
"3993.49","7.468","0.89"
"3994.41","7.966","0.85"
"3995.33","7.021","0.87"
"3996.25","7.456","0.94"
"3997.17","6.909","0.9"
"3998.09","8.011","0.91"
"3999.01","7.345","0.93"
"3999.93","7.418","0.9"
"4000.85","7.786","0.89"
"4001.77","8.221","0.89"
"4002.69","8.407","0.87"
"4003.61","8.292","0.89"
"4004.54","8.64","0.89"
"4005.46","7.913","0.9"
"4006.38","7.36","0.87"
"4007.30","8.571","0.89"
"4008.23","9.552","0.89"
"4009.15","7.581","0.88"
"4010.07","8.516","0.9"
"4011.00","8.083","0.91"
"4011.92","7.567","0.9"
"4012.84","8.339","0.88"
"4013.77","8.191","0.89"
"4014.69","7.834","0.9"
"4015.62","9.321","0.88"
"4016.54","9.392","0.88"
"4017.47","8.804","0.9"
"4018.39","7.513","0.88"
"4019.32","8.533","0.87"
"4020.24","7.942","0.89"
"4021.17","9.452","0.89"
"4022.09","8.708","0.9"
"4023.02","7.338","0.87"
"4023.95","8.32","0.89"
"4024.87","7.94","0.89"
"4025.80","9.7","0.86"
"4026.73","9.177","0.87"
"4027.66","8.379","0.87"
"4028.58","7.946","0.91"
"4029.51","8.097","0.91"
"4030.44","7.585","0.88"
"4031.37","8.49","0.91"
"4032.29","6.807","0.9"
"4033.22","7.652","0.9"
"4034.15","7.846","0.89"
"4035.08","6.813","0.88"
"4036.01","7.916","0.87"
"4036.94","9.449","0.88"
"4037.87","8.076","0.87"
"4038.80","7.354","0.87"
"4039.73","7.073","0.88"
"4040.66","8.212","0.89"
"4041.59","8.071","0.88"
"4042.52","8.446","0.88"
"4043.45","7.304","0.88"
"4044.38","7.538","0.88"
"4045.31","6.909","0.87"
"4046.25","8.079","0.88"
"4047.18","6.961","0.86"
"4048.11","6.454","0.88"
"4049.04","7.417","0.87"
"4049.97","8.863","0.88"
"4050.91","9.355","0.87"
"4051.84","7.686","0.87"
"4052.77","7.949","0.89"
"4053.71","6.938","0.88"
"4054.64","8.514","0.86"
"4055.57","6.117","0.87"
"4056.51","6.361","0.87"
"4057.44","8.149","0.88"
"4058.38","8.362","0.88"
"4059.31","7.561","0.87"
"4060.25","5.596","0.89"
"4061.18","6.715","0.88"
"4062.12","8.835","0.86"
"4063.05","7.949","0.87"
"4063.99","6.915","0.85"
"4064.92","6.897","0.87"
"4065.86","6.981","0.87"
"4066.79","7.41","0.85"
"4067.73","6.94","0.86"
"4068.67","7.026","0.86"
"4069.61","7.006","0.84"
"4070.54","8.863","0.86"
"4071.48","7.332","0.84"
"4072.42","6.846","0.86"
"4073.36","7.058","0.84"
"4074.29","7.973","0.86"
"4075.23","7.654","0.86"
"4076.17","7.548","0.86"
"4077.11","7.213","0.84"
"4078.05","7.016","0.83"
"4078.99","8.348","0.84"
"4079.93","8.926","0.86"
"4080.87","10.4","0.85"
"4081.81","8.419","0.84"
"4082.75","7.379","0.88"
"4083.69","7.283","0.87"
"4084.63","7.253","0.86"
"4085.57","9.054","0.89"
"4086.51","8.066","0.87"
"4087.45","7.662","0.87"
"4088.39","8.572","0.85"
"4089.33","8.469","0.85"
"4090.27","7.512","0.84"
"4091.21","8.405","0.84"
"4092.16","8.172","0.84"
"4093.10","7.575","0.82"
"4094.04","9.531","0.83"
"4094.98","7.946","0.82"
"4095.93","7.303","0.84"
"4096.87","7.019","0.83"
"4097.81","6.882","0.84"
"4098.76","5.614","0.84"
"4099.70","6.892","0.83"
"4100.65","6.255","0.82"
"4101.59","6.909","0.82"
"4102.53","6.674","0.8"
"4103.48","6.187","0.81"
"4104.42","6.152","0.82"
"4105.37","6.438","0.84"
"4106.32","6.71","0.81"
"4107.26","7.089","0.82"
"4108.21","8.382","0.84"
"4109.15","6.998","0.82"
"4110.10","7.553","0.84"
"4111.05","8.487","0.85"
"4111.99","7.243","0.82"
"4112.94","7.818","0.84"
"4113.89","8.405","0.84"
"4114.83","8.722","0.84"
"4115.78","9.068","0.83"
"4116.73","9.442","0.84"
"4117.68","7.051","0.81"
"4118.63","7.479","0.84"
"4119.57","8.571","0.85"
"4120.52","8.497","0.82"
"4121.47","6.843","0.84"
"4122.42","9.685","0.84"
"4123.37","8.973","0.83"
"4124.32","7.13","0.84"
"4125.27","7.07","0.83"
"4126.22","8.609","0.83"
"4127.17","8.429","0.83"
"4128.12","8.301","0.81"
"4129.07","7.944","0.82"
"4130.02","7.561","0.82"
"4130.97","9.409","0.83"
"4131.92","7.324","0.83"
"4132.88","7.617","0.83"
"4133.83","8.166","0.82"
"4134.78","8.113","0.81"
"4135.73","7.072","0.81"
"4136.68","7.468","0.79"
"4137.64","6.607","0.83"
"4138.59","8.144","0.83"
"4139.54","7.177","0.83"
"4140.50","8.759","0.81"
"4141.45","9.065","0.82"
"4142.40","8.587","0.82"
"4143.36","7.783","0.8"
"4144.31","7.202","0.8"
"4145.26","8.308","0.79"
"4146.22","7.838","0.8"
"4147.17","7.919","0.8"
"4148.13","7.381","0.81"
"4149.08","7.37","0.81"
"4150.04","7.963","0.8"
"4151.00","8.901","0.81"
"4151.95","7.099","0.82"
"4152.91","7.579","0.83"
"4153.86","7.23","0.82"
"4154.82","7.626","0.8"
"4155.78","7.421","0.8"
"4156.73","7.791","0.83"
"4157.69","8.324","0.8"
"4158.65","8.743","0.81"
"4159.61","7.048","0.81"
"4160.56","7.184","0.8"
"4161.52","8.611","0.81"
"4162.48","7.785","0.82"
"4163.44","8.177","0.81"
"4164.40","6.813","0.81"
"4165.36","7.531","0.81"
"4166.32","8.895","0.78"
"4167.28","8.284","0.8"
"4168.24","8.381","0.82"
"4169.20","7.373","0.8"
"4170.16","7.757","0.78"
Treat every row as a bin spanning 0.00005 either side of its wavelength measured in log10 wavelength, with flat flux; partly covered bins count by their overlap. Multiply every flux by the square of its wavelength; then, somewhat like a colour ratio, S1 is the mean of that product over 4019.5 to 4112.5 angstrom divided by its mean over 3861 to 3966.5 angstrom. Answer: 1.8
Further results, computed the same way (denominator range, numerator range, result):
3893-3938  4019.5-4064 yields 1.79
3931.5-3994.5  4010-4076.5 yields 1.69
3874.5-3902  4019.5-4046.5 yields 1.77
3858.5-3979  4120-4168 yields 1.97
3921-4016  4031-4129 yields 1.50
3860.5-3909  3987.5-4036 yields 1.79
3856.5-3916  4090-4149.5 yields 1.79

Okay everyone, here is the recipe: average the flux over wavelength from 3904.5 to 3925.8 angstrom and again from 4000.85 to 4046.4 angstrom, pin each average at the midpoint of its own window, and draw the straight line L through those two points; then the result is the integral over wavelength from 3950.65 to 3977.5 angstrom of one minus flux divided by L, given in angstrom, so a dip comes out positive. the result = 9.71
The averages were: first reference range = 5.43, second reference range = 8.14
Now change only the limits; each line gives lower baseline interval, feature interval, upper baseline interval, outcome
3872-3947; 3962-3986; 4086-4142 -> 4.57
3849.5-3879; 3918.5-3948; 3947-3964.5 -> 7.69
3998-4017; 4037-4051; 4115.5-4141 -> 0.69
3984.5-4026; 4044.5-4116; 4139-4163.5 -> 2.80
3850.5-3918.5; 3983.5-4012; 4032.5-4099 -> -3.98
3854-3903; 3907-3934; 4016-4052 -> 3.99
